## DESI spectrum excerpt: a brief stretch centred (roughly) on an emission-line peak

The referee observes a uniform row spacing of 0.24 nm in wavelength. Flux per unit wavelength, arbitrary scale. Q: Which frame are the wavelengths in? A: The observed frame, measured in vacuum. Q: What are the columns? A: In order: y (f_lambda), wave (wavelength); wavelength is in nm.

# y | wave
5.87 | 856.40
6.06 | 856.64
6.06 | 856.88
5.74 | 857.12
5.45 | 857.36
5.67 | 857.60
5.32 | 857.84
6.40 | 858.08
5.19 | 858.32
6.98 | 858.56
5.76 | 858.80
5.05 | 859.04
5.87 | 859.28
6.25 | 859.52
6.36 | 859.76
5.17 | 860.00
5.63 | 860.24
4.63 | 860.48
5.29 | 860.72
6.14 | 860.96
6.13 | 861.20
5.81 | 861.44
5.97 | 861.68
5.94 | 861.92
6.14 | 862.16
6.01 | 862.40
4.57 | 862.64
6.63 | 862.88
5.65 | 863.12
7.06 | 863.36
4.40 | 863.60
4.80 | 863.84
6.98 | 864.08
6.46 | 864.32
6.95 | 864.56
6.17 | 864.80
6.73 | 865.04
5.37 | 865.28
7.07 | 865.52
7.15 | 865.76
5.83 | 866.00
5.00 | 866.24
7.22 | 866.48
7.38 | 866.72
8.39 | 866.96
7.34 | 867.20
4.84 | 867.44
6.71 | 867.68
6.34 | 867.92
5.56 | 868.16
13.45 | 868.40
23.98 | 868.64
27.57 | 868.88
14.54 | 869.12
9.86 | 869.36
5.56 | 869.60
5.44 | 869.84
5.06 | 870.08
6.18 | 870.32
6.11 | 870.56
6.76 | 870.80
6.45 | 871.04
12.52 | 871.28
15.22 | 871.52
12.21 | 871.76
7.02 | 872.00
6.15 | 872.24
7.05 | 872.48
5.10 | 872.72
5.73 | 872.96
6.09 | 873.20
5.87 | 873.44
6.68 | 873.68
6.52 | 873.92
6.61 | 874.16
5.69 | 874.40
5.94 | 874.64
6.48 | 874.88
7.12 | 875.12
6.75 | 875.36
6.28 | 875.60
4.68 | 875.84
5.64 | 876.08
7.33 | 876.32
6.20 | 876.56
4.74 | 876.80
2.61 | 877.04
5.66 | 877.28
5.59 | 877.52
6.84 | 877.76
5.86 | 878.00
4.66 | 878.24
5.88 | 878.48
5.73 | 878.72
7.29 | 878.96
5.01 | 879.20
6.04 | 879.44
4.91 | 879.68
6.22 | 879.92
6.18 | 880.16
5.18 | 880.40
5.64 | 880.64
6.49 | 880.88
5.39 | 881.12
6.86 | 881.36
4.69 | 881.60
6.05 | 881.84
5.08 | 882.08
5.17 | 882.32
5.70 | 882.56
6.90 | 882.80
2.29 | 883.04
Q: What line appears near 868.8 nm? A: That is H-alpha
